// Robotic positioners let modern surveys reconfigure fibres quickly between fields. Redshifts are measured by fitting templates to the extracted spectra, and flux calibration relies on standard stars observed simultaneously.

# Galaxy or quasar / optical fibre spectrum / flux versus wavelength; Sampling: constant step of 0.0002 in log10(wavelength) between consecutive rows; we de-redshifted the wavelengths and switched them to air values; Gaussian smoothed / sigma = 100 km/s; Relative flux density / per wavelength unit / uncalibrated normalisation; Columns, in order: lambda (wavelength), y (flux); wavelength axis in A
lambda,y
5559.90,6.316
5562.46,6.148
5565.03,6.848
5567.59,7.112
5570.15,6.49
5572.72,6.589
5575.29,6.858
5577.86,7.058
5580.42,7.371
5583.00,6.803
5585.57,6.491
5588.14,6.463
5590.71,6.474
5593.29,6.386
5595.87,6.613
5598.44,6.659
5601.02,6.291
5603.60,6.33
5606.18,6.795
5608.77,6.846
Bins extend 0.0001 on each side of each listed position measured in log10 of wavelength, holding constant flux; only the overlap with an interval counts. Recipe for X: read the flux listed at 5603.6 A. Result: 6.33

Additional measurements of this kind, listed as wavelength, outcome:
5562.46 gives 6.148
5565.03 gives 6.848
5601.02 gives 6.291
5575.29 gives 6.858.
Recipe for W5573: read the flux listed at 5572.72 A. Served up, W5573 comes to 6.589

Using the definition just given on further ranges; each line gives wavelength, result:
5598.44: 6.659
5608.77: 6.846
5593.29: 6.386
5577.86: 7.058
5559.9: 6.316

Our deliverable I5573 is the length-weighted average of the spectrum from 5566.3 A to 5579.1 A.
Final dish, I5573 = 6.82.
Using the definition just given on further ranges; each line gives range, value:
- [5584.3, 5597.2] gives 6.49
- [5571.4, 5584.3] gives 6.93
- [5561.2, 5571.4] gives 6.65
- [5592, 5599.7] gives 6.55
